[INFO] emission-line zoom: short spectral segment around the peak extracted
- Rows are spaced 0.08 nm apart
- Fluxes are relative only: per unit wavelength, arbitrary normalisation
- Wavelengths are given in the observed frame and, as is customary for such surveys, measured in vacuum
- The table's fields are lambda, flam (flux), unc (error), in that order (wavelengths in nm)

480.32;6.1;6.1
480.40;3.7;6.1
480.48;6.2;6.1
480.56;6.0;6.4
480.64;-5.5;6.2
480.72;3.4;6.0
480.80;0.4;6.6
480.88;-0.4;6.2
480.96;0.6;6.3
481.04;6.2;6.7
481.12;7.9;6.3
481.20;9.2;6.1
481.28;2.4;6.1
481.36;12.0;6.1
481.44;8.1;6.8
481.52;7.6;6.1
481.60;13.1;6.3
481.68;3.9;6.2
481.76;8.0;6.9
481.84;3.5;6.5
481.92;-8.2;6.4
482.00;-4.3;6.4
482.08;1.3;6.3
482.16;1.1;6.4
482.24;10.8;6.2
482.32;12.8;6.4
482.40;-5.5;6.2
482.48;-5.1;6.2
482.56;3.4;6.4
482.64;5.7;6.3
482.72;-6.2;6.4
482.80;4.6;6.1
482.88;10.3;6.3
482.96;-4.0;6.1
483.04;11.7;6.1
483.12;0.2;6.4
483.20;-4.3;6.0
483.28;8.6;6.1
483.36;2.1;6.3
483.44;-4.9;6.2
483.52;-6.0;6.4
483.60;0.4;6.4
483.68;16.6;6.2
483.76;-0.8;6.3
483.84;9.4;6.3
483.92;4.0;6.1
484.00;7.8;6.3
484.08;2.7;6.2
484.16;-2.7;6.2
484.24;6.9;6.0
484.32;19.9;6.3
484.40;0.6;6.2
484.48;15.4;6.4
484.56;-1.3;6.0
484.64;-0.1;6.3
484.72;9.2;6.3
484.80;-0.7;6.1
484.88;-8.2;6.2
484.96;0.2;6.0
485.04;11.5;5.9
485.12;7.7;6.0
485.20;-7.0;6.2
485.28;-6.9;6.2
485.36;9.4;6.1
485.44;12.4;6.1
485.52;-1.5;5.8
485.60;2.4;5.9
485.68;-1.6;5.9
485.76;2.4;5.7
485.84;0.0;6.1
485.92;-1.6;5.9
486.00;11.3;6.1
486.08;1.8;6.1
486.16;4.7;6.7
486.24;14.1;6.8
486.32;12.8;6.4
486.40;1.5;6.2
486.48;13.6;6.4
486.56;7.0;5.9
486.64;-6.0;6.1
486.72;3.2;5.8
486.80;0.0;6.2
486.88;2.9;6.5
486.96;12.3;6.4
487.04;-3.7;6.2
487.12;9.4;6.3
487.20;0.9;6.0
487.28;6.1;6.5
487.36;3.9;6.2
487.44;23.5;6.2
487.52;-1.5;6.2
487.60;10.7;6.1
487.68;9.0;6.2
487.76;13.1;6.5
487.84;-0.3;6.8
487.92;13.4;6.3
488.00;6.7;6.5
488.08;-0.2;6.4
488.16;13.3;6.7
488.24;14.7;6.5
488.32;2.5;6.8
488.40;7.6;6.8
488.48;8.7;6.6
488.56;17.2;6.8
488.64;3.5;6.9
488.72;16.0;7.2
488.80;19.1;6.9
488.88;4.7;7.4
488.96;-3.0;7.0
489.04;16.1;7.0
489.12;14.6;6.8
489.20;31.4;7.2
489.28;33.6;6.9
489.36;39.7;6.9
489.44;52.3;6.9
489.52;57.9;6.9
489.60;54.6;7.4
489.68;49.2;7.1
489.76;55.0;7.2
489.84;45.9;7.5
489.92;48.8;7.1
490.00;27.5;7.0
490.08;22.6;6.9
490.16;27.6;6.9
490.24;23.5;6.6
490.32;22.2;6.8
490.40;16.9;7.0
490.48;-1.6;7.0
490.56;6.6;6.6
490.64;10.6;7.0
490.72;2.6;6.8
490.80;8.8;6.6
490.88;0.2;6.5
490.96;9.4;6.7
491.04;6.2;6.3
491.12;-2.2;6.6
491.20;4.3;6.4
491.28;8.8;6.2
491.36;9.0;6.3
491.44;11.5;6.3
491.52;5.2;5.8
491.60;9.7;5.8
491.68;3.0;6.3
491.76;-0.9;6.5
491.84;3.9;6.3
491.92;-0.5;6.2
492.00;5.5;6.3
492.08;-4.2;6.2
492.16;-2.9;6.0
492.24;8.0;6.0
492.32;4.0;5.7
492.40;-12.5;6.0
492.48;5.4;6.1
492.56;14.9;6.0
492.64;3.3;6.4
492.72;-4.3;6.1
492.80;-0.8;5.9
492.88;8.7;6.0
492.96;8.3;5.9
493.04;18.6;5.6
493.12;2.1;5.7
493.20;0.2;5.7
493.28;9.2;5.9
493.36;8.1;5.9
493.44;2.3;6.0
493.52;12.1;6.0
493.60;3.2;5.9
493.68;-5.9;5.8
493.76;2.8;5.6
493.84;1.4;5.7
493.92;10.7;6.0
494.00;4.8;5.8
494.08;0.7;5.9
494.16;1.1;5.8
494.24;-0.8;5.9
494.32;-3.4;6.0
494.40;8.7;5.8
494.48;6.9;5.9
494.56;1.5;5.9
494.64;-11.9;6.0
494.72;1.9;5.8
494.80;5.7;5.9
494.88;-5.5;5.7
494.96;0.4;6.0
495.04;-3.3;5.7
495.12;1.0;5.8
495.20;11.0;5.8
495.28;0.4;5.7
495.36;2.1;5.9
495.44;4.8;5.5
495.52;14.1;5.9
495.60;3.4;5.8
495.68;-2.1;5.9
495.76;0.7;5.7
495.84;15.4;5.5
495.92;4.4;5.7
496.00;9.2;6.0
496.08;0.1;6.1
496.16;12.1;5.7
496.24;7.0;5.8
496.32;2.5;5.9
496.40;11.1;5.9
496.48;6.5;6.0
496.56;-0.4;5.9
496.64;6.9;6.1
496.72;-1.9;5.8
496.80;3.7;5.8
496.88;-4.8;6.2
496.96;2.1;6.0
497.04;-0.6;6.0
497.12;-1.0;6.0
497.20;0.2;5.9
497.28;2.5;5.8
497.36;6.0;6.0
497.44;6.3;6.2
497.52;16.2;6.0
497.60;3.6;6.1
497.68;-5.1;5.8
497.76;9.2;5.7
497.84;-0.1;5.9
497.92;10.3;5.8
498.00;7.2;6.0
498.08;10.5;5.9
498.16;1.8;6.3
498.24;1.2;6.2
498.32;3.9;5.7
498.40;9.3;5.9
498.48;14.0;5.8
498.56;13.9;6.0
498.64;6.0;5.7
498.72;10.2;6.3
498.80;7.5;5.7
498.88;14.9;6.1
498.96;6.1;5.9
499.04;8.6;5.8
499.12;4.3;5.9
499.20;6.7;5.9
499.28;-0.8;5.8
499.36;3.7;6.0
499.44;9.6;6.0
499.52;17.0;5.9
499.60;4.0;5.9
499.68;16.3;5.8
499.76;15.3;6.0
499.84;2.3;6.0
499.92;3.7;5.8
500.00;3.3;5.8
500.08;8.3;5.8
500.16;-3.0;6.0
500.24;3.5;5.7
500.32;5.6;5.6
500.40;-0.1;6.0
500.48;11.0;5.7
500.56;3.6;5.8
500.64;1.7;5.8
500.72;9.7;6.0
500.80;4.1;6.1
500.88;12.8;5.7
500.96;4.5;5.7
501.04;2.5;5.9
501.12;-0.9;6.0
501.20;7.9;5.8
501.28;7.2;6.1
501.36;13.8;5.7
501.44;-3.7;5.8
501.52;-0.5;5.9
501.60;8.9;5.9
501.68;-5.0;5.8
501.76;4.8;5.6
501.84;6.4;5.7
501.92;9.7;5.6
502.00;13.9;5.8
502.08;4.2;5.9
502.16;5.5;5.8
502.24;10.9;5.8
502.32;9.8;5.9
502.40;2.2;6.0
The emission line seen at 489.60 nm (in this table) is [O II]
